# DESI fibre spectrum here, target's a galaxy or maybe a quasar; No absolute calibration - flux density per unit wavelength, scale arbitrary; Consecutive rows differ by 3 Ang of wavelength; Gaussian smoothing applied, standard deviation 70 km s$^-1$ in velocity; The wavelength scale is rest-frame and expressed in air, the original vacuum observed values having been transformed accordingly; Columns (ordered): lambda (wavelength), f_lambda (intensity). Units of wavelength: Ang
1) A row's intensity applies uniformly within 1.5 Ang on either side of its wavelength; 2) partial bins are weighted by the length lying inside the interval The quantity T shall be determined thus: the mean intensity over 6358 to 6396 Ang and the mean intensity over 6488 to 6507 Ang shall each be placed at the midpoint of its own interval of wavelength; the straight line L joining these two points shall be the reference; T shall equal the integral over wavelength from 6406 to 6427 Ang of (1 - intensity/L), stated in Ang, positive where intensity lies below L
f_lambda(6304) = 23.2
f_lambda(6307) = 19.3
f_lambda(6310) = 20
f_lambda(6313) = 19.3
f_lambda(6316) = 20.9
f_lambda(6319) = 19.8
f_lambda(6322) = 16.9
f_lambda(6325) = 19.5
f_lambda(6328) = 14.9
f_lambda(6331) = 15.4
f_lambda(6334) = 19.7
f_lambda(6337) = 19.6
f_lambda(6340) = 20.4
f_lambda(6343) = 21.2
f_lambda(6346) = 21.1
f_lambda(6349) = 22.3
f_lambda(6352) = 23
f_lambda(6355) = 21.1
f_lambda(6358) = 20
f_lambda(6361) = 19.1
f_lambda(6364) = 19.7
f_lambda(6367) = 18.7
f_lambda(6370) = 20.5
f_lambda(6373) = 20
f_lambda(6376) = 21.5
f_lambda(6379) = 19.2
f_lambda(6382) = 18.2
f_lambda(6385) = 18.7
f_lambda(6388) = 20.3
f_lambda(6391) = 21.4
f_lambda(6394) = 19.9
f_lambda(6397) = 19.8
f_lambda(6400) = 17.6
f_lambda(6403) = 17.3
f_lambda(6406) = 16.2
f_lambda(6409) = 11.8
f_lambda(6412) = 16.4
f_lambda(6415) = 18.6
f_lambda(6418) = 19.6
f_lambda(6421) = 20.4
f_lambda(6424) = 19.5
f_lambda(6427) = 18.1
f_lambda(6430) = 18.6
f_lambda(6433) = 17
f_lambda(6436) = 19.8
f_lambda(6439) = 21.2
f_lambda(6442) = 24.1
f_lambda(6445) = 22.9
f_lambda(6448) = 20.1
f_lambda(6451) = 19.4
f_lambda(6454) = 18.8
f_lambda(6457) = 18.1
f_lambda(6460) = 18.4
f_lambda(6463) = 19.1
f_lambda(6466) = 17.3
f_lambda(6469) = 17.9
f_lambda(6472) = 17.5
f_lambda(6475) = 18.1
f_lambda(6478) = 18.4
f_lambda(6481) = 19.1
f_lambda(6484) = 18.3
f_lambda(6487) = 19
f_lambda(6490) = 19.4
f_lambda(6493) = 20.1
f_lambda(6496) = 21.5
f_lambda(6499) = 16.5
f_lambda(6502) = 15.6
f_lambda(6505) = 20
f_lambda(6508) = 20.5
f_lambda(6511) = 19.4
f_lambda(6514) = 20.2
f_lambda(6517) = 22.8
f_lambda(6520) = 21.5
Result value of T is 1.99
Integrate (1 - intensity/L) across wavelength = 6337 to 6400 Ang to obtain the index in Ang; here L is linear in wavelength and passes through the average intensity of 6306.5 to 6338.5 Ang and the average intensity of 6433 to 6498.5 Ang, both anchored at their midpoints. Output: -4.53 Ang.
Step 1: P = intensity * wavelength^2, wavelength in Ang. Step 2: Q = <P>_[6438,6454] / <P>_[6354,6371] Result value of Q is 1.10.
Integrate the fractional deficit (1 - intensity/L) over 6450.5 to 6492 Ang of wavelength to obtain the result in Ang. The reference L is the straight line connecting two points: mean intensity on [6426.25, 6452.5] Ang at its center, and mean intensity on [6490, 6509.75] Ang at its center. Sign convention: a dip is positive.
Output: 2.4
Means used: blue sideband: 20.2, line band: 18.5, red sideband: 19.1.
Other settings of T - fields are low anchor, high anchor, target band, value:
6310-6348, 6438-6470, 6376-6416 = 2.54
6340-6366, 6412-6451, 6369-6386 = 0.71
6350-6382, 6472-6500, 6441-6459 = -1.03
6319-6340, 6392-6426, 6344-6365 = -3.42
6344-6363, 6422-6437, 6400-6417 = 2.64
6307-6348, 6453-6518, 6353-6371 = -0.76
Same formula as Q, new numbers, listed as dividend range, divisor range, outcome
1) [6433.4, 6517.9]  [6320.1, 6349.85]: 1.06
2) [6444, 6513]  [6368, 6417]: 1.04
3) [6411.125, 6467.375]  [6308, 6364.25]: 1.02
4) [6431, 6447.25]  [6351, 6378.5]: 1.05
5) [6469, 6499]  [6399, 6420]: 1.15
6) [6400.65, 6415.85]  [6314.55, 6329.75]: 0.90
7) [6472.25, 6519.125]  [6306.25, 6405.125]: 1.03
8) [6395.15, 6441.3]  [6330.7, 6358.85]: 0.91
